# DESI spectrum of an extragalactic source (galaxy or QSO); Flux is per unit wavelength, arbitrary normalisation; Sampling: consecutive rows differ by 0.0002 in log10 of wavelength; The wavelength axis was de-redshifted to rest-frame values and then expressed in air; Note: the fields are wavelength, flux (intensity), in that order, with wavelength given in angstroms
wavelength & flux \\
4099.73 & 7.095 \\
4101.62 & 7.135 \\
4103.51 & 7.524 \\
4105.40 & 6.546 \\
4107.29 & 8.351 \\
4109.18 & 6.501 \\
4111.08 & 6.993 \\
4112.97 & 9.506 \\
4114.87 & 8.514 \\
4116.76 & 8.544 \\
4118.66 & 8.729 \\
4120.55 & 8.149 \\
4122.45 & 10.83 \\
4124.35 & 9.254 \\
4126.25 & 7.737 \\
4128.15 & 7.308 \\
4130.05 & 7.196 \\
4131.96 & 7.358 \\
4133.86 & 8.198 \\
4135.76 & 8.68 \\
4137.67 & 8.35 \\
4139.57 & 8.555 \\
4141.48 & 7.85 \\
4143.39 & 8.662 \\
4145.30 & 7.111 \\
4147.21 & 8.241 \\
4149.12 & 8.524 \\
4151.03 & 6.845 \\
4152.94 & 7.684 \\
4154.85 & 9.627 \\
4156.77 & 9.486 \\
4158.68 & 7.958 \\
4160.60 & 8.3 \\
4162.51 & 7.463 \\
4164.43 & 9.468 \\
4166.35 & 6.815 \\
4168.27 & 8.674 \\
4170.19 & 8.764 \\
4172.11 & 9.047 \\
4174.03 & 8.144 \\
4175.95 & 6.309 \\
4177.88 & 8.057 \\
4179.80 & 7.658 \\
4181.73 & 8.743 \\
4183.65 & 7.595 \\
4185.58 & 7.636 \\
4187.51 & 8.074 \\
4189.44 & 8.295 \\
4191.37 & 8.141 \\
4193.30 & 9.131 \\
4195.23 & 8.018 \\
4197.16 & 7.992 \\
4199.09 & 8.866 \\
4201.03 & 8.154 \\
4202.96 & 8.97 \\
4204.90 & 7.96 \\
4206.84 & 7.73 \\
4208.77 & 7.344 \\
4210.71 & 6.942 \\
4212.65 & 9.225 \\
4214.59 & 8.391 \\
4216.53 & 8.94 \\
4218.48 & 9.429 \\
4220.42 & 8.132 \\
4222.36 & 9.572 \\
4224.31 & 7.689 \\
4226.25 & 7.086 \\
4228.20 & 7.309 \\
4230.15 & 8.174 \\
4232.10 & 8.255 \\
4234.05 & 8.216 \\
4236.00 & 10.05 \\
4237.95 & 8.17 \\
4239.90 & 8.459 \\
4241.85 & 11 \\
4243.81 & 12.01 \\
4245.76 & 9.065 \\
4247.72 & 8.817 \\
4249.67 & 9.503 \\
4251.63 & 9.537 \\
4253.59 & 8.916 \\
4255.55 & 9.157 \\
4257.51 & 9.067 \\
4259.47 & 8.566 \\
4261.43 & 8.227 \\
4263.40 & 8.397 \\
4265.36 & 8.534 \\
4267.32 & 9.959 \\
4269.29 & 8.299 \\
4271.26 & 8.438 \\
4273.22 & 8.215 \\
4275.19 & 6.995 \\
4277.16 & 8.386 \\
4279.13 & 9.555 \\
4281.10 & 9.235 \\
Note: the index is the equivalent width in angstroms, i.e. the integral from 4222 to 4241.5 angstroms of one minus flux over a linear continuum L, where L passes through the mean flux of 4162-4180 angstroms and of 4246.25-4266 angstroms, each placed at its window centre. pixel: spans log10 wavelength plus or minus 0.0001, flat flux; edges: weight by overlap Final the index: 0.7 angstroms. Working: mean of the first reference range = 8.07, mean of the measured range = 8.34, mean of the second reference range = 8.88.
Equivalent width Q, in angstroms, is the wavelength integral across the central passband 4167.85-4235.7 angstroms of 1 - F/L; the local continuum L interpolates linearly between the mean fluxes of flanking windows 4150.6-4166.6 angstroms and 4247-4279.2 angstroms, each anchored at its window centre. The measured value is 2.08 angstroms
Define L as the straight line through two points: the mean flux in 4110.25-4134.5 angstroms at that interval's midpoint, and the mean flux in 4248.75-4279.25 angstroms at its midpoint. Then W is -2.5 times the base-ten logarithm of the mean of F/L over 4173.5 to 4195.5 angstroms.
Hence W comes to 0.07 mag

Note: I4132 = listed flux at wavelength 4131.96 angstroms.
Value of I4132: 7.358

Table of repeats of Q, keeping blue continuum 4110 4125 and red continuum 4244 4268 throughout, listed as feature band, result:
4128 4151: 2.2 angstroms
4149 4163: 1.0 angstroms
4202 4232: 2.6 angstroms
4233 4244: -0.5 angstroms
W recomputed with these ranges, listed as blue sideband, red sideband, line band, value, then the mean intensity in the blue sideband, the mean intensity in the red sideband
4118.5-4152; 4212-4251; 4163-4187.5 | 0.054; 8.19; 8.88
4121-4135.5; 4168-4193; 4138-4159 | -0.004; 8.28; 8.1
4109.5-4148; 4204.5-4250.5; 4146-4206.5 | 0.032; 8.26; 8.65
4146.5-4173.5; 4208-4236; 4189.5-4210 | 0.010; 8.35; 8.26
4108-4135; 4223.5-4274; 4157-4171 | 0.019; 8.21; 8.82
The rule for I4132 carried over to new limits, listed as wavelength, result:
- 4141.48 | 7.85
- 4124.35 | 9.254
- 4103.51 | 7.524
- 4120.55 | 8.149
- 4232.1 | 8.255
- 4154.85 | 9.627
